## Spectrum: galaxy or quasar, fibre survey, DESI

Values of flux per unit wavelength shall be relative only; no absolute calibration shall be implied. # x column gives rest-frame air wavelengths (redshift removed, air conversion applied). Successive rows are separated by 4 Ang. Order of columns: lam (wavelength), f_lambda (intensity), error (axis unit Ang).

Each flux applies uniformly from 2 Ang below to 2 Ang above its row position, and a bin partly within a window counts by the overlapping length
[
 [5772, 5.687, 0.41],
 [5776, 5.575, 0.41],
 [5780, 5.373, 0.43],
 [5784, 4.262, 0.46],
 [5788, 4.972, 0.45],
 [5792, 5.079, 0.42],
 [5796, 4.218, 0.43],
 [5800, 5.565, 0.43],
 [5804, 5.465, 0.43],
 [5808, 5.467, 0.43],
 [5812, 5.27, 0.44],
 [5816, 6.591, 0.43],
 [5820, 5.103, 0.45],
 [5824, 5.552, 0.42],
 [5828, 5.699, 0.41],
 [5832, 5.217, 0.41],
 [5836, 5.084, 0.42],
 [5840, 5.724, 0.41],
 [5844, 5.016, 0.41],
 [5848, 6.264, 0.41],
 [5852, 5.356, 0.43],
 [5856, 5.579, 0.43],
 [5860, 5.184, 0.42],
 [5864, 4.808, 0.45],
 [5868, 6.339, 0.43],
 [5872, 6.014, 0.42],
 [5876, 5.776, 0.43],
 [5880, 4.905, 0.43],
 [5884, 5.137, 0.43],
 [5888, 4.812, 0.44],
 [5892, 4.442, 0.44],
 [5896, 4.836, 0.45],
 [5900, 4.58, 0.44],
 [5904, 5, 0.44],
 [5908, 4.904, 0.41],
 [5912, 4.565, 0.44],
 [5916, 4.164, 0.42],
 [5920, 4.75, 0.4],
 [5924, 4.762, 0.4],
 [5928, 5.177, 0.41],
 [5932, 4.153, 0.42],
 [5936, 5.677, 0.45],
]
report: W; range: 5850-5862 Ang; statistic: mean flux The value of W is 5.37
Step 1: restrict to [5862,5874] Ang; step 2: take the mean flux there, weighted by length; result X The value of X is 5.72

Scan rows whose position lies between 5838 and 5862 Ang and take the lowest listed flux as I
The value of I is 5.016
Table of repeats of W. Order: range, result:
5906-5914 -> 4.73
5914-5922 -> 4.46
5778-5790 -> 4.87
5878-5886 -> 5.02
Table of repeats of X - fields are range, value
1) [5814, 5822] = 5.85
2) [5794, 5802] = 4.89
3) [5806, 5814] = 5.37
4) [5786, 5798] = 4.76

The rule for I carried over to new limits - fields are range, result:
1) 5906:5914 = 4.565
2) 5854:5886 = 4.808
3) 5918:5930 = 4.75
